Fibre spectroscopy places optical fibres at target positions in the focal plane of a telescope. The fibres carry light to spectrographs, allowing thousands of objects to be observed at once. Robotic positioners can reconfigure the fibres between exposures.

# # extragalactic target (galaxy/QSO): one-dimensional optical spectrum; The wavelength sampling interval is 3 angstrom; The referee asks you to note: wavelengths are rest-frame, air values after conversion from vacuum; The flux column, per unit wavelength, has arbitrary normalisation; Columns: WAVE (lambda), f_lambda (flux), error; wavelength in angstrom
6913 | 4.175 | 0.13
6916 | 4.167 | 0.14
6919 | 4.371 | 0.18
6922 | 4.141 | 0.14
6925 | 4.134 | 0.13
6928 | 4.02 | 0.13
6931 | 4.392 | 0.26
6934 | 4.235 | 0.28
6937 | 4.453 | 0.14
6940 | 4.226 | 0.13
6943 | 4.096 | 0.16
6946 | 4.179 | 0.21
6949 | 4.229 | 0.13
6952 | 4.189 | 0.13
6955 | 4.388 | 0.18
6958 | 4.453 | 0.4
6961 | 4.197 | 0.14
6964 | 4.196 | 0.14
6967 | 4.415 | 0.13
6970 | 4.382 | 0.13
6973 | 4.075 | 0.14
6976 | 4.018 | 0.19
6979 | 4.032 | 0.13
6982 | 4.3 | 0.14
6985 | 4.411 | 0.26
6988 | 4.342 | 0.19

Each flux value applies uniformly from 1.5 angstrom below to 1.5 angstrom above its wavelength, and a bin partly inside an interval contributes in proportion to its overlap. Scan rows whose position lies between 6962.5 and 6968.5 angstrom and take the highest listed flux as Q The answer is 4.415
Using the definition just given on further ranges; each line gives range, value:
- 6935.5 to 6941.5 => 4.453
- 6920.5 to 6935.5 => 4.392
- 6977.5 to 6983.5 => 4.3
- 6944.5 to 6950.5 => 4.229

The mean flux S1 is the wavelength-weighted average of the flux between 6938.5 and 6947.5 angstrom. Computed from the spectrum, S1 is 4.17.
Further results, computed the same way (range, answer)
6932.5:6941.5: 4.3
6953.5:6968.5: 4.33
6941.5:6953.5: 4.17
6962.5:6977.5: 4.22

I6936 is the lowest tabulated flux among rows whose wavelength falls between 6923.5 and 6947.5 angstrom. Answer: 4.02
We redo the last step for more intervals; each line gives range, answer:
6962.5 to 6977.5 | 4.018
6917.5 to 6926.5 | 4.134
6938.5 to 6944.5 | 4.096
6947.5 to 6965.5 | 4.189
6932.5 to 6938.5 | 4.235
